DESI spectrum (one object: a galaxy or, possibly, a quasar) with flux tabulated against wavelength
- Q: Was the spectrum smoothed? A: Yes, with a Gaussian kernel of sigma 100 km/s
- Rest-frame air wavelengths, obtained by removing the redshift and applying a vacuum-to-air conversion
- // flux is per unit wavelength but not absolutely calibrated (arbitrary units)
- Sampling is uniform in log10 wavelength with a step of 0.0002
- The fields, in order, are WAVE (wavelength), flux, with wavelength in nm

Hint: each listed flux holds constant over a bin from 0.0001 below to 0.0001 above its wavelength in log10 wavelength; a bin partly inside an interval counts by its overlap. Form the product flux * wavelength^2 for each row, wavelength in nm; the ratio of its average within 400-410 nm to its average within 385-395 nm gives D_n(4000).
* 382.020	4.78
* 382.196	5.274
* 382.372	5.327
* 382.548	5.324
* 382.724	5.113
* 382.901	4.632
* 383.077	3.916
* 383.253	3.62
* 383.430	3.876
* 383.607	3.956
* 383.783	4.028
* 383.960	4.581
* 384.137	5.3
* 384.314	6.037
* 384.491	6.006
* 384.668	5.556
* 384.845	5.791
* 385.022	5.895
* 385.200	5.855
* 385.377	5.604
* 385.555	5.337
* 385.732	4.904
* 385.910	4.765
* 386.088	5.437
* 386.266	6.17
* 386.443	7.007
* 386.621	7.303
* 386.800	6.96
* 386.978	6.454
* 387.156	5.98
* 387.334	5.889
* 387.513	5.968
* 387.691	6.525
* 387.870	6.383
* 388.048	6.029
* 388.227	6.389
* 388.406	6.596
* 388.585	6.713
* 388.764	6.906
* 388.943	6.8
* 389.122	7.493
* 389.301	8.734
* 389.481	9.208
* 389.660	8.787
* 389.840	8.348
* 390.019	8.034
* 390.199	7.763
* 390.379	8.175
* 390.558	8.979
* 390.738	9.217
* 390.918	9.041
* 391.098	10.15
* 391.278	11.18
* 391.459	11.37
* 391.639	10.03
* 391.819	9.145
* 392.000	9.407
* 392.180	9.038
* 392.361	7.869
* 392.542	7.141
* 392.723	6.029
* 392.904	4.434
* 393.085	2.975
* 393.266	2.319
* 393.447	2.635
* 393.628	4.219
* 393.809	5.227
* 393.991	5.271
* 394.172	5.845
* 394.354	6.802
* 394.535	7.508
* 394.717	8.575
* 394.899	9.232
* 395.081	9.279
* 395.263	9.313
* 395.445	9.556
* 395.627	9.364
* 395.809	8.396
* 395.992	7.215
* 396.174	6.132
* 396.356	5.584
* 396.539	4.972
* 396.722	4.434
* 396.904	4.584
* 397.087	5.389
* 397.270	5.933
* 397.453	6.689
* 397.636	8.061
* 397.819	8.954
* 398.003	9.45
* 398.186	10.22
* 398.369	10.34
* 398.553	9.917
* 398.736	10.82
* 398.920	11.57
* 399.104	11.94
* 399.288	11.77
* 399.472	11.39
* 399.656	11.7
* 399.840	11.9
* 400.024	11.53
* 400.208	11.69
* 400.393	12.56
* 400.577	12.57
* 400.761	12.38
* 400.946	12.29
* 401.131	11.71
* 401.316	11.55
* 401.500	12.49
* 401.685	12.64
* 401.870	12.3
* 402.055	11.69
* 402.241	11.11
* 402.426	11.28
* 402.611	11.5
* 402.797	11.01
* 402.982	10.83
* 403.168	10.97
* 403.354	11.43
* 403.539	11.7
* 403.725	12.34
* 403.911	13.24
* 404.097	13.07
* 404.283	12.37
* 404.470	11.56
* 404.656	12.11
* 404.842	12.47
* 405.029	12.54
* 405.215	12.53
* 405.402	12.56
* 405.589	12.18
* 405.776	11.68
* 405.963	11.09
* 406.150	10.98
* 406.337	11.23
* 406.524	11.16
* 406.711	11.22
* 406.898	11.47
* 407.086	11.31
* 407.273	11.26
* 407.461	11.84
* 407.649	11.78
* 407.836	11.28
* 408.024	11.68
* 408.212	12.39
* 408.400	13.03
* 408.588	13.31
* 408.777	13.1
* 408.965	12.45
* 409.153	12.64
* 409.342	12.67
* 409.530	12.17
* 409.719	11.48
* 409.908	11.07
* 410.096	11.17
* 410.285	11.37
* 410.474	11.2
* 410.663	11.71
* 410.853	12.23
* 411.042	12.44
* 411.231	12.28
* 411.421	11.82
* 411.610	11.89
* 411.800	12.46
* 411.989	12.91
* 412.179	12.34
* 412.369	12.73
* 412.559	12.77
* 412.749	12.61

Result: 1.8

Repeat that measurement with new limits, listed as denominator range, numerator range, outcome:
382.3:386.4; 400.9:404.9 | 2.55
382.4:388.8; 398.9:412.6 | 2.35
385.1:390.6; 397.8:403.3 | 1.79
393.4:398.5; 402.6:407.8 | 1.72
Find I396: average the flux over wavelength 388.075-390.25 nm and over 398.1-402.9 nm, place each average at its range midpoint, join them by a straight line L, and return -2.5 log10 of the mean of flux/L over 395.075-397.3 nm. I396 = 0.410 mag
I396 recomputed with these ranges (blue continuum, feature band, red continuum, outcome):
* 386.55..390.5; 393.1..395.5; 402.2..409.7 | 0.34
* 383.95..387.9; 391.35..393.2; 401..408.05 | 0.02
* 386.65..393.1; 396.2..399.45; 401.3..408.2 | 0.20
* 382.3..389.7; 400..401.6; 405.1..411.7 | -0.22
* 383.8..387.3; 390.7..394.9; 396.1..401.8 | 0.10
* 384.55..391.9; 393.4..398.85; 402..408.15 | 0.26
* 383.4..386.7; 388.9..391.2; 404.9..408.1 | -0.23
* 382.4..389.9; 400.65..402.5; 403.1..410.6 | -0.15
